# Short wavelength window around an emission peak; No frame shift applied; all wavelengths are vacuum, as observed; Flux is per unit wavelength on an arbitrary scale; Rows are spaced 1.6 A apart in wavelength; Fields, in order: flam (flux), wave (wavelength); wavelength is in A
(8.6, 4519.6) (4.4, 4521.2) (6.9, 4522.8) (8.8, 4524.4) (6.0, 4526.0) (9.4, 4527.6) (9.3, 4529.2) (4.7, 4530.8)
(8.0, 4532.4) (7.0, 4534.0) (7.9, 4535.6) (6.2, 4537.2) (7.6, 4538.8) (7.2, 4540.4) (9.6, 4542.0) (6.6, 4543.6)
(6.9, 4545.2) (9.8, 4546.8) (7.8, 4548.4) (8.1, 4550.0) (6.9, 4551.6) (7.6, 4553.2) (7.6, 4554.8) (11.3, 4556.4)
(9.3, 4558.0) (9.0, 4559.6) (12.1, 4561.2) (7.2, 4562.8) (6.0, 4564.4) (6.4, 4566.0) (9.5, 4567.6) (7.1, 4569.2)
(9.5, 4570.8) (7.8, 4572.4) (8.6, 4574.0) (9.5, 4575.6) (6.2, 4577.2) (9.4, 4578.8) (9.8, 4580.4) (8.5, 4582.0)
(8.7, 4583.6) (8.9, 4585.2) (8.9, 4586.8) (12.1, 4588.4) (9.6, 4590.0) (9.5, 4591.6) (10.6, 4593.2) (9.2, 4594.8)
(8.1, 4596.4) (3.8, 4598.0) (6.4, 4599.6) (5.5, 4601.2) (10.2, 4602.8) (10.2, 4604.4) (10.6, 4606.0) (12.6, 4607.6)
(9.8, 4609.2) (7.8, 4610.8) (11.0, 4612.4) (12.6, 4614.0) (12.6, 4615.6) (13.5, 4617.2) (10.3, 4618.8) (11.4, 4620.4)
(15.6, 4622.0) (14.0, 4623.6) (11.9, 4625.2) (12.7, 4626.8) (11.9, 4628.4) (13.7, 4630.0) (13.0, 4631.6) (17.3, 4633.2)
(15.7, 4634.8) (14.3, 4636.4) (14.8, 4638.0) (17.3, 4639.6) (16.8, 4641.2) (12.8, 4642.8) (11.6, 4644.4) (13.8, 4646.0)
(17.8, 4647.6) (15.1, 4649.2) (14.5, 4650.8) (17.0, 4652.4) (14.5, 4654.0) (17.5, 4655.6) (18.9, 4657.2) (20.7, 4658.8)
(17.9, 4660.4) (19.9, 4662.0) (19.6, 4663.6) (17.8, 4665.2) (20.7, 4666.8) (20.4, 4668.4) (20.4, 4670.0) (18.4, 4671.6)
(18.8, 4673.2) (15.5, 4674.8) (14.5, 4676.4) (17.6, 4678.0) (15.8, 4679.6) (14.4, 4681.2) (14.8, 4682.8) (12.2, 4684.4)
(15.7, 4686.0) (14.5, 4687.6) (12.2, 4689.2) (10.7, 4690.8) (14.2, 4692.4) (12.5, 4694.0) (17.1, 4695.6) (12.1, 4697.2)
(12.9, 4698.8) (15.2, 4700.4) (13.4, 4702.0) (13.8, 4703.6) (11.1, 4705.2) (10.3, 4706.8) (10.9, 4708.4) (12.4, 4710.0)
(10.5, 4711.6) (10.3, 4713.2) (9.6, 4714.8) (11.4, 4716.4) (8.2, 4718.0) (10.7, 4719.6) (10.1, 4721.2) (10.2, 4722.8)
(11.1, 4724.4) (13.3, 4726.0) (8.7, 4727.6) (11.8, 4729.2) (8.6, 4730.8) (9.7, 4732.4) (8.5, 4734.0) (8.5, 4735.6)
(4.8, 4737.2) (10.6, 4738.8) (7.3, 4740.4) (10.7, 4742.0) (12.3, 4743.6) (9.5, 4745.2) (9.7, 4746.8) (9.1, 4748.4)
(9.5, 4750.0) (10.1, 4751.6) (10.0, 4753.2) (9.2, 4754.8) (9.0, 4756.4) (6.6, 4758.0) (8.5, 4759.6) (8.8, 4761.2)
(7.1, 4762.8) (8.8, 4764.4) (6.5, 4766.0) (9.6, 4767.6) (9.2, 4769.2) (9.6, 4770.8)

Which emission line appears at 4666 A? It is C IV 1549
